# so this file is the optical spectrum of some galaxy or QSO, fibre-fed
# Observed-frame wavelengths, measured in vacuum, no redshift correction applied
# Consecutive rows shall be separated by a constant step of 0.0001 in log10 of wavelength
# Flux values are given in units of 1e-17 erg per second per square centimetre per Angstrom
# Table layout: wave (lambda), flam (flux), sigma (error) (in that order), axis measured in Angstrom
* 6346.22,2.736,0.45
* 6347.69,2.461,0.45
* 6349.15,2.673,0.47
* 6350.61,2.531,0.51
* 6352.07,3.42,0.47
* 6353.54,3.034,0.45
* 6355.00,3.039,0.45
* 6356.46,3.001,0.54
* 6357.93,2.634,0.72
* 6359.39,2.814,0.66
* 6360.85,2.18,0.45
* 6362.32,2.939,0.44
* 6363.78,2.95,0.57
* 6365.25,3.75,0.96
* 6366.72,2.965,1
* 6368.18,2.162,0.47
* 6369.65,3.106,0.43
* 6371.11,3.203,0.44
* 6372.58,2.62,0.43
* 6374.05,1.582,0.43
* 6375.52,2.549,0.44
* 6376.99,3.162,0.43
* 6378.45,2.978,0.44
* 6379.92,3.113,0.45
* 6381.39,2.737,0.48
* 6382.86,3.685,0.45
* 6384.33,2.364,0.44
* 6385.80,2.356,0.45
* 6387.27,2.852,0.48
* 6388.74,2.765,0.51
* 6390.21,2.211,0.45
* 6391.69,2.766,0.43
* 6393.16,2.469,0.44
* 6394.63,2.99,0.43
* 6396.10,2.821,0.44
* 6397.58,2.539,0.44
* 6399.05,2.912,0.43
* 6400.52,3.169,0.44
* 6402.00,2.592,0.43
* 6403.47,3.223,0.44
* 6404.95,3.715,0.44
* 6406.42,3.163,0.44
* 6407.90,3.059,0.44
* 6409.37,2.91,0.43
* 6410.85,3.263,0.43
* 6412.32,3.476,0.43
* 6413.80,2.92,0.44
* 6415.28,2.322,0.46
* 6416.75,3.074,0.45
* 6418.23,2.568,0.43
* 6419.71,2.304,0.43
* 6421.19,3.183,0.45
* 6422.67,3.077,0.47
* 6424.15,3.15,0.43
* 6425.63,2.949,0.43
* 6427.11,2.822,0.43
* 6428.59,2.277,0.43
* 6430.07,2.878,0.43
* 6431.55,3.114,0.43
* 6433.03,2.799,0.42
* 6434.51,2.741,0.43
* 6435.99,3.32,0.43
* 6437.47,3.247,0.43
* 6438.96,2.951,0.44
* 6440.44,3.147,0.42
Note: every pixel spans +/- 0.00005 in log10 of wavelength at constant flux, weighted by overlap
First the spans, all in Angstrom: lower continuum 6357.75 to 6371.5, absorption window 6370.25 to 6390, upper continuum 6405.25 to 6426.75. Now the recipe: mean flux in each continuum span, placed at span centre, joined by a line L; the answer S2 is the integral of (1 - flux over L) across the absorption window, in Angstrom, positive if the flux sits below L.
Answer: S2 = 1.0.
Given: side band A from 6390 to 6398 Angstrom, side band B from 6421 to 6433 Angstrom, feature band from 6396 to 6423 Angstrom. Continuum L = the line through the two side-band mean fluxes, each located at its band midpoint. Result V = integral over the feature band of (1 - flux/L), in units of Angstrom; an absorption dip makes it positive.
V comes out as -1.8 Angstrom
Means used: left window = 2.66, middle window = 2.96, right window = 2.91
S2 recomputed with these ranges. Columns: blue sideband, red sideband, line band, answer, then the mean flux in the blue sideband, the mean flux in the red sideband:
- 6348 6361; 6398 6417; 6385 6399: 1.6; 2.83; 3.05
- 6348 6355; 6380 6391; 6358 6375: 0.5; 2.9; 2.73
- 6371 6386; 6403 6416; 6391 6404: 0.7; 2.75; 3.11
